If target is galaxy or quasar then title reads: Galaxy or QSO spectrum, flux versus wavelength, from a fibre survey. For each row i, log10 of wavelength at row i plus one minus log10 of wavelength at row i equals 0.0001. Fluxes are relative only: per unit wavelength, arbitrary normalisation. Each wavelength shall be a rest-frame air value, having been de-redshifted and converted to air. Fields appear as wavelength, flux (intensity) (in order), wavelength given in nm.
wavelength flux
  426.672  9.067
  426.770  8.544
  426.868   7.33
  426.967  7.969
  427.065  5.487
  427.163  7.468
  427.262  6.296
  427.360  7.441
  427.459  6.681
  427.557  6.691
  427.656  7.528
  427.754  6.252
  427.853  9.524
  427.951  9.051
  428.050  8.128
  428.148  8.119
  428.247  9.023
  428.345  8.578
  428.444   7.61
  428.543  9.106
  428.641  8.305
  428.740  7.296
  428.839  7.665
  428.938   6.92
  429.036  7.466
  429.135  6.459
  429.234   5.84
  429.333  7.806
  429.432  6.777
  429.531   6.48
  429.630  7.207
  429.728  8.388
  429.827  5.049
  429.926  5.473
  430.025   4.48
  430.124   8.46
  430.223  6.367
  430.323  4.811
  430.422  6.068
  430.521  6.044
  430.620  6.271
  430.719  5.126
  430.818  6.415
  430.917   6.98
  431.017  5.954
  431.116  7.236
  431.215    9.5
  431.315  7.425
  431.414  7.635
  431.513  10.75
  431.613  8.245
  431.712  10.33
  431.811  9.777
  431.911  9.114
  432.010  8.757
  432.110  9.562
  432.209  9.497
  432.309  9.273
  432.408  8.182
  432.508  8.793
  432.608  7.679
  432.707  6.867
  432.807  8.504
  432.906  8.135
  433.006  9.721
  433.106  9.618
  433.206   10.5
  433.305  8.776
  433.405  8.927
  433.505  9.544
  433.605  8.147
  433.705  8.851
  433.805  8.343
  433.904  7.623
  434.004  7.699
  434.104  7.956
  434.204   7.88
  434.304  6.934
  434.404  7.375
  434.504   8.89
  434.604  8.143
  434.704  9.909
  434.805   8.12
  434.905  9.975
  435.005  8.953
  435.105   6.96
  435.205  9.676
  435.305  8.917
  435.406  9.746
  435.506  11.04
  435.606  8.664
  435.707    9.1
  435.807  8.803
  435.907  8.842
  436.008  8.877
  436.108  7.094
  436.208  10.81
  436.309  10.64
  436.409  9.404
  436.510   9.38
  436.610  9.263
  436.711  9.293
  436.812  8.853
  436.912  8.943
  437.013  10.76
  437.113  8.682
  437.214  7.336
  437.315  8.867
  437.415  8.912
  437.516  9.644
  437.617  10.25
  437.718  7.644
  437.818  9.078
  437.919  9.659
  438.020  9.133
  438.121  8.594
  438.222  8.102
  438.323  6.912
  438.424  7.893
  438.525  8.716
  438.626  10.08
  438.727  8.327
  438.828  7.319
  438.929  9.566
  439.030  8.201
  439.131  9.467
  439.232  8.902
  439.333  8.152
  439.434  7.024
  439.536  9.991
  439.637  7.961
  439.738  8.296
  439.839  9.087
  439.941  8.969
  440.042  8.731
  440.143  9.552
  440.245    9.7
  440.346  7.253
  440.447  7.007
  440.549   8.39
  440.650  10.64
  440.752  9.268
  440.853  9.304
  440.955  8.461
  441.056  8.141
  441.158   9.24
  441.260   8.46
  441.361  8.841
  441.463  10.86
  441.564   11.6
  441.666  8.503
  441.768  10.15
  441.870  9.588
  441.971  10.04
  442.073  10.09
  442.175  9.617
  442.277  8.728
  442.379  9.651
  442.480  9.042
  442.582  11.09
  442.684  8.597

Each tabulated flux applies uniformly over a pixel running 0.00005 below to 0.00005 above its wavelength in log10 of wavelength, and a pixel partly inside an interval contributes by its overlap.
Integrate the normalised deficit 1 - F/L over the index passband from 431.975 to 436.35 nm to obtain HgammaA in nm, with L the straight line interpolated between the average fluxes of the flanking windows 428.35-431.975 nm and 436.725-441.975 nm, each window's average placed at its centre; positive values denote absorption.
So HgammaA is -0.44 nm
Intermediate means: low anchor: 7.27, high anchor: 8.9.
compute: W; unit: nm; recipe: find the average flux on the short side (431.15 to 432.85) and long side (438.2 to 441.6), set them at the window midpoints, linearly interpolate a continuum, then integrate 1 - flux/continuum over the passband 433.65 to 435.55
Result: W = 0.048 nm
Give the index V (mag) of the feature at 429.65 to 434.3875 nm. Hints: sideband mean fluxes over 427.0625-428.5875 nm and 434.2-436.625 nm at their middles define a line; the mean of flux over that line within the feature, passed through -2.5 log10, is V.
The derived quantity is 0.07 mag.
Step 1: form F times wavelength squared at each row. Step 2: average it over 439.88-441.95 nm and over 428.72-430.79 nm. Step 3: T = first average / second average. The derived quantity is 1.48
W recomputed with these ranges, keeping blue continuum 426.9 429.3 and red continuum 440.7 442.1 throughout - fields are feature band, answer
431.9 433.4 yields -0.12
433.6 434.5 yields 0.05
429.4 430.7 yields 0.26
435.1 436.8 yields -0.12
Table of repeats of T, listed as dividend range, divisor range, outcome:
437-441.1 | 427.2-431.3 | 1.29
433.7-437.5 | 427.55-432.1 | 1.22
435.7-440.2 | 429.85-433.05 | 1.18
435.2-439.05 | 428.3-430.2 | 1.31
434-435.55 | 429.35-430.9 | 1.41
